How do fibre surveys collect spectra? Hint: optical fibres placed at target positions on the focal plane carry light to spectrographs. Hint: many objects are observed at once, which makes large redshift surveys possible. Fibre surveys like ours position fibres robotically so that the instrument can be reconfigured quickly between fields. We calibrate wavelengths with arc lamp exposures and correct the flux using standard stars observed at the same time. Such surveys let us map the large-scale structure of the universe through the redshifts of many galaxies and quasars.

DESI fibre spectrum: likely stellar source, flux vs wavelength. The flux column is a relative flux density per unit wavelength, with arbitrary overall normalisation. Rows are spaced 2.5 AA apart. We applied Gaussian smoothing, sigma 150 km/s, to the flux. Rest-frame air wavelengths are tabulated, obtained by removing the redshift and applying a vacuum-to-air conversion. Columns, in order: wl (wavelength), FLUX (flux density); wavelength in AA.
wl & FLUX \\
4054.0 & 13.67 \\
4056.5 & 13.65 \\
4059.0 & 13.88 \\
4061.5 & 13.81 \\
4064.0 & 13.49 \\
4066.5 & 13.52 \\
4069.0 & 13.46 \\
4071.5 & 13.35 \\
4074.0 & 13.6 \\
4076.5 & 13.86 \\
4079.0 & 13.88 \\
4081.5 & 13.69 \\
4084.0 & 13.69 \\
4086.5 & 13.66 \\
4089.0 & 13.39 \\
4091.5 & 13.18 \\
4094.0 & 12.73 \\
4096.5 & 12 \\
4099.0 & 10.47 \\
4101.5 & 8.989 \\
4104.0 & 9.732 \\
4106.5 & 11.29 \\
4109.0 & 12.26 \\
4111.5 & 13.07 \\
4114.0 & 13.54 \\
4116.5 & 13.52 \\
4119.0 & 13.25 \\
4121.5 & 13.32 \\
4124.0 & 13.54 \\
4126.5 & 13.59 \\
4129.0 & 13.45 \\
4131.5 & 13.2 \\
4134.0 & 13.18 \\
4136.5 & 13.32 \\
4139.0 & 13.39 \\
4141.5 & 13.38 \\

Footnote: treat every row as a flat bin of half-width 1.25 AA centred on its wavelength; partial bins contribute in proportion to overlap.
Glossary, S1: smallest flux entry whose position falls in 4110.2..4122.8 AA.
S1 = 13.07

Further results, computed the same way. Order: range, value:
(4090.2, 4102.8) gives 8.989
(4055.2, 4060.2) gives 13.65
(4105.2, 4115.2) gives 11.29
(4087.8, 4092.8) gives 13.18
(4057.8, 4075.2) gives 13.35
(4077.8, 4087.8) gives 13.66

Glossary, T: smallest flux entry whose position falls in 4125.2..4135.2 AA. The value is 13.18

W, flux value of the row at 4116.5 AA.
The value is 13.52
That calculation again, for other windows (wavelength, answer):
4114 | 13.54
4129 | 13.45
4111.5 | 13.07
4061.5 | 13.81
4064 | 13.49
